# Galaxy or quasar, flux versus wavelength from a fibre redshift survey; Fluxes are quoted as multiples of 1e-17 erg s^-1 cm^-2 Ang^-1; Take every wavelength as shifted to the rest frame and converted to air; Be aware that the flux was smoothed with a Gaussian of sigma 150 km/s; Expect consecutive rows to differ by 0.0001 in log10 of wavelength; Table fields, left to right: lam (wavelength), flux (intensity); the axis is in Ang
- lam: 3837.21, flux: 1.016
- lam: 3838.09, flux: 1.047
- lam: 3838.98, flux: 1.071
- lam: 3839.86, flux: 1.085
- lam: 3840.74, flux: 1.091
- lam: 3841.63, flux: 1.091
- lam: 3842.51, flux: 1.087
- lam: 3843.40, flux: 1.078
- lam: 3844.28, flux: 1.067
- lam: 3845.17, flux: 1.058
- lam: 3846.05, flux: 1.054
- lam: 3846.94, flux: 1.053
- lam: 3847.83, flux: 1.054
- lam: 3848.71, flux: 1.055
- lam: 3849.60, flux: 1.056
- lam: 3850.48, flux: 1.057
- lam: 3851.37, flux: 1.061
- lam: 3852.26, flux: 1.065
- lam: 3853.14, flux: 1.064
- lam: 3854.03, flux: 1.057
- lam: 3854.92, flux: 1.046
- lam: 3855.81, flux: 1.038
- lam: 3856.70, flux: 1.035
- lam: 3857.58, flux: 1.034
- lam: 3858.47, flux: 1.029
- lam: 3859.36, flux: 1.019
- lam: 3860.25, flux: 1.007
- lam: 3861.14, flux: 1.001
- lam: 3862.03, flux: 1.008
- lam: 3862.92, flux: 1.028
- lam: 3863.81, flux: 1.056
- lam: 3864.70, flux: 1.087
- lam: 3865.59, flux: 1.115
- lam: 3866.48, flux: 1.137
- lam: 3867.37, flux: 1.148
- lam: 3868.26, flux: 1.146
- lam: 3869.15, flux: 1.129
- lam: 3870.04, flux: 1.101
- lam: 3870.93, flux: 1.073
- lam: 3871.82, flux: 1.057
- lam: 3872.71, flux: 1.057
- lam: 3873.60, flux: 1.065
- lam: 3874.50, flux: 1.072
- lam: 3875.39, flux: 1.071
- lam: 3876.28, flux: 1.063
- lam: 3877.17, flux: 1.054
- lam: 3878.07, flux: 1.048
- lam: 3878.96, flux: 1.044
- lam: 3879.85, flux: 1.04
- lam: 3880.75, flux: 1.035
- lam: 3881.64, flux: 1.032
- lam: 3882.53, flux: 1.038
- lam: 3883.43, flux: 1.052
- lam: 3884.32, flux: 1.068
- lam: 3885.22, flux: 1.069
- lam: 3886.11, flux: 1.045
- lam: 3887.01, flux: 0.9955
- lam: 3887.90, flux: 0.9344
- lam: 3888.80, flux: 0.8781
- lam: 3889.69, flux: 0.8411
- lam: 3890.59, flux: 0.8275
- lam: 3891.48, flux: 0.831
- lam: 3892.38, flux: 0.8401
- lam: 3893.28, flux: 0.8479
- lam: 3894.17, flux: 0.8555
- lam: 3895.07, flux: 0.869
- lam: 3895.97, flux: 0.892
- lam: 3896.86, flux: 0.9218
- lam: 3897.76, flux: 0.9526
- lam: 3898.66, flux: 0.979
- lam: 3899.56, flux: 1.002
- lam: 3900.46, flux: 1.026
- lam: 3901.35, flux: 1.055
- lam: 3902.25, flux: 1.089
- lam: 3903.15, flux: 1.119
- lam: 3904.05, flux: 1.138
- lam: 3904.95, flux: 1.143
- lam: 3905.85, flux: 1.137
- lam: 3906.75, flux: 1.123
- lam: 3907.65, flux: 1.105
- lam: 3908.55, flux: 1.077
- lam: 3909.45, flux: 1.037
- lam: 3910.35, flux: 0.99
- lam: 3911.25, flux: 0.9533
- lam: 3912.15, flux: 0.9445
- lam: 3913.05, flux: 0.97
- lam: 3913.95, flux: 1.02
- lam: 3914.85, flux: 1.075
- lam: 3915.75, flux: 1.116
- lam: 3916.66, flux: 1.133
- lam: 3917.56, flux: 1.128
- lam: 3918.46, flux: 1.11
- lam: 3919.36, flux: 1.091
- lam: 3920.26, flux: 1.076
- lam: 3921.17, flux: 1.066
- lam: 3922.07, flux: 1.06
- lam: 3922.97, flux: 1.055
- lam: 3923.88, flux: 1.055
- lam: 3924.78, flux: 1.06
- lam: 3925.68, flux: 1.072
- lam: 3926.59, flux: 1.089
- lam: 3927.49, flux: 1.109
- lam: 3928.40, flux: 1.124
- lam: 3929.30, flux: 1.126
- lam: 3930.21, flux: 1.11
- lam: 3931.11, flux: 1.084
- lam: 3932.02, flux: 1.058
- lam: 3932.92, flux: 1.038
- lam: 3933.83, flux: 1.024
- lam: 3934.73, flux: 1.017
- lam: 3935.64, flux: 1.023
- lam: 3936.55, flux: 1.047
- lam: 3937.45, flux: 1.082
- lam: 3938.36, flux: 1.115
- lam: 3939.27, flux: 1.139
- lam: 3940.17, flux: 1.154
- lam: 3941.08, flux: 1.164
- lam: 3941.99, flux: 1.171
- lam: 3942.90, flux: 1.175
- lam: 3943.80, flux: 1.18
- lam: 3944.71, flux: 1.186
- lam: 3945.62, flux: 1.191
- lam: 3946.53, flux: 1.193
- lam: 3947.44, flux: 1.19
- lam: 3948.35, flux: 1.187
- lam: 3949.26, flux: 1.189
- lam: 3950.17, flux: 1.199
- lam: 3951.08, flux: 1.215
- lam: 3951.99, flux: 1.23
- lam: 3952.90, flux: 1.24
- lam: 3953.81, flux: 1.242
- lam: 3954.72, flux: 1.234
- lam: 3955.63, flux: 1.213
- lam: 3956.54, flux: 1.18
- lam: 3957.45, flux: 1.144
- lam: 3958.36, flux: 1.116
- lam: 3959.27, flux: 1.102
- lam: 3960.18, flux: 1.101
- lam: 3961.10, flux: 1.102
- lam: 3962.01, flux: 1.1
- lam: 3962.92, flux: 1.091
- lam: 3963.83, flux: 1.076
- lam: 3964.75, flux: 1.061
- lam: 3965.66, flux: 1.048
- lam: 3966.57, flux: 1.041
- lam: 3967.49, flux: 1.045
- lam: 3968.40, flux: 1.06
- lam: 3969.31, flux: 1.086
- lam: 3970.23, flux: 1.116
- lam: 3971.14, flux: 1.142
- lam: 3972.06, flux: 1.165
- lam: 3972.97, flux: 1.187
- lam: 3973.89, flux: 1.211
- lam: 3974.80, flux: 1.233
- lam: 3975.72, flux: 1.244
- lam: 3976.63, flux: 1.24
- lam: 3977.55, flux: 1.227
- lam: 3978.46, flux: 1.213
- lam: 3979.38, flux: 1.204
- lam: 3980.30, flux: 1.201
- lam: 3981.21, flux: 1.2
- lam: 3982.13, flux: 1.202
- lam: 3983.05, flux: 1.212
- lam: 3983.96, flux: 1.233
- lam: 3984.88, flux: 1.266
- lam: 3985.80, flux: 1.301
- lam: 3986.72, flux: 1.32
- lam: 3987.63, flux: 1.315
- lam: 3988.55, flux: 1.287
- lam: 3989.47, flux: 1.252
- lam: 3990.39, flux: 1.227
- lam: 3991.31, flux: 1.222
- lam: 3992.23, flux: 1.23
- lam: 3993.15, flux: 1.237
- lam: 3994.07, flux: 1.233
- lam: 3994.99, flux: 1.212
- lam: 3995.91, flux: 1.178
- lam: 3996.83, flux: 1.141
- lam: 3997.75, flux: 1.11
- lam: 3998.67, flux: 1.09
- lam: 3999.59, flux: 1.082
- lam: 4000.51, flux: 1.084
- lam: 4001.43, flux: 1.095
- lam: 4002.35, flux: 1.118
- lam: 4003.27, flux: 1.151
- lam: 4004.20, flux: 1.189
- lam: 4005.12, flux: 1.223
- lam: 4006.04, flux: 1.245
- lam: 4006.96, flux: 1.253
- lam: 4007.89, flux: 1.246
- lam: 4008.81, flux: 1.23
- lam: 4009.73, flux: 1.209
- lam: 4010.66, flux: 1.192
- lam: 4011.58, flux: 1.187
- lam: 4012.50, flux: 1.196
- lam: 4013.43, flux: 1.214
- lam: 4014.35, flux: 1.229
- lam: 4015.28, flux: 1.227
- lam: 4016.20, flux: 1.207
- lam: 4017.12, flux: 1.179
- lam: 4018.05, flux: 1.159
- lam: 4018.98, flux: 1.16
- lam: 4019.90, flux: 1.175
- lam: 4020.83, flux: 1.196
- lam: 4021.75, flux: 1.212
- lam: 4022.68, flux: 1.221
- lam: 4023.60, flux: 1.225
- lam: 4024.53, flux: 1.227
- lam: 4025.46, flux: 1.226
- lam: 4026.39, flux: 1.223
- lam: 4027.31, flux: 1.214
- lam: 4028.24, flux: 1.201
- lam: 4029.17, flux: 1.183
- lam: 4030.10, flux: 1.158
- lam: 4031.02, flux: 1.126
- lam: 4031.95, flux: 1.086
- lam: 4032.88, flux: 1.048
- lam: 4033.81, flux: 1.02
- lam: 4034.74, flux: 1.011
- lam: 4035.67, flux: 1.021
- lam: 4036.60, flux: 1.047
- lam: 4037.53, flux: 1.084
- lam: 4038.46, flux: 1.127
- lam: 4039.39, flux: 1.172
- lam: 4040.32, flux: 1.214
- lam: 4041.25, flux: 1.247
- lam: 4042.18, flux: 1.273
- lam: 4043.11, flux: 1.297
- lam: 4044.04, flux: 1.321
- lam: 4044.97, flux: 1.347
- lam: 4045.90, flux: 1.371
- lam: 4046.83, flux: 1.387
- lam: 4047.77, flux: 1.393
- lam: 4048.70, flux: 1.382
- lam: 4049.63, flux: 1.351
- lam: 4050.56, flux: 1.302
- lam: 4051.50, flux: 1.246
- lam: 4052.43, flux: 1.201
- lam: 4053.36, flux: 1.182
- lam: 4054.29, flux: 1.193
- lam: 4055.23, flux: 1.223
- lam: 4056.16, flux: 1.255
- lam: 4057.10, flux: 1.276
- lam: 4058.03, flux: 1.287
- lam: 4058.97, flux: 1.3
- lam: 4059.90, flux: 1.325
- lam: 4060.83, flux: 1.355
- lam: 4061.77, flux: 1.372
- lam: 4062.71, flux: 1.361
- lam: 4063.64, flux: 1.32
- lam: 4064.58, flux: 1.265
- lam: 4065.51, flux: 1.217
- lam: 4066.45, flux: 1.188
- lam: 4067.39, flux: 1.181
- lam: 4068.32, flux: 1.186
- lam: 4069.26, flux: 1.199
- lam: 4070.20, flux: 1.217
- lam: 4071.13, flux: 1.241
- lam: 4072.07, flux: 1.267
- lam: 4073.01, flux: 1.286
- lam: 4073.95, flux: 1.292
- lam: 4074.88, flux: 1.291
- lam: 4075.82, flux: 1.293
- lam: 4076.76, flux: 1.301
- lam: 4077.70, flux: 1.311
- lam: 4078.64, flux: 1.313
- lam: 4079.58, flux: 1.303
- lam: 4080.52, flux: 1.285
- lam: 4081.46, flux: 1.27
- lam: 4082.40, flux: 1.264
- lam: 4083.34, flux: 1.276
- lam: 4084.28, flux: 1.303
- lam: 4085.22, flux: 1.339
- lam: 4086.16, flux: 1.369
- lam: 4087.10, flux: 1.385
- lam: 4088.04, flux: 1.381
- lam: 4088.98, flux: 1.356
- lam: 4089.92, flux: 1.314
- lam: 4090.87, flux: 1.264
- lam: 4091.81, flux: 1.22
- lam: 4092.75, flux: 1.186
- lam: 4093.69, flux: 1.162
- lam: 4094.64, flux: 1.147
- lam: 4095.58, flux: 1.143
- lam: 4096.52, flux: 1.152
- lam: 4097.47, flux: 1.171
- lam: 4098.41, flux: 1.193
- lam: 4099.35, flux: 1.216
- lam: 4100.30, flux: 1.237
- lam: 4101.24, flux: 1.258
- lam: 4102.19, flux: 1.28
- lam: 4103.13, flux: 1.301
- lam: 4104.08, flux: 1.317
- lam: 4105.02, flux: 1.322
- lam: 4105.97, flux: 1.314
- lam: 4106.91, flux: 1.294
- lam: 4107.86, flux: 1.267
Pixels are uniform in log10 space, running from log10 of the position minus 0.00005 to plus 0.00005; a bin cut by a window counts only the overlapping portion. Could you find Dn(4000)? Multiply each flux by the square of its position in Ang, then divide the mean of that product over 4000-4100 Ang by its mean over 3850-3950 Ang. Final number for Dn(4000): 1.26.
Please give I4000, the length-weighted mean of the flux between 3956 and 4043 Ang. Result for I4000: 1.17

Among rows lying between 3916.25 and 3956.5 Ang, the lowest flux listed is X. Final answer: 1.017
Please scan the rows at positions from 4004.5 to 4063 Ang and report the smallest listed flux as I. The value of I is 1.011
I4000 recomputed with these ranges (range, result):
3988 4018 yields 1.19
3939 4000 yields 1.18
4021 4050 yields 1.21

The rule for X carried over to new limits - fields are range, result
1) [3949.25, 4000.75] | 1.041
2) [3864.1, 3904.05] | 0.8275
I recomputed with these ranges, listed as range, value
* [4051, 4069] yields 1.181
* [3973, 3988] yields 1.2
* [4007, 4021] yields 1.159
